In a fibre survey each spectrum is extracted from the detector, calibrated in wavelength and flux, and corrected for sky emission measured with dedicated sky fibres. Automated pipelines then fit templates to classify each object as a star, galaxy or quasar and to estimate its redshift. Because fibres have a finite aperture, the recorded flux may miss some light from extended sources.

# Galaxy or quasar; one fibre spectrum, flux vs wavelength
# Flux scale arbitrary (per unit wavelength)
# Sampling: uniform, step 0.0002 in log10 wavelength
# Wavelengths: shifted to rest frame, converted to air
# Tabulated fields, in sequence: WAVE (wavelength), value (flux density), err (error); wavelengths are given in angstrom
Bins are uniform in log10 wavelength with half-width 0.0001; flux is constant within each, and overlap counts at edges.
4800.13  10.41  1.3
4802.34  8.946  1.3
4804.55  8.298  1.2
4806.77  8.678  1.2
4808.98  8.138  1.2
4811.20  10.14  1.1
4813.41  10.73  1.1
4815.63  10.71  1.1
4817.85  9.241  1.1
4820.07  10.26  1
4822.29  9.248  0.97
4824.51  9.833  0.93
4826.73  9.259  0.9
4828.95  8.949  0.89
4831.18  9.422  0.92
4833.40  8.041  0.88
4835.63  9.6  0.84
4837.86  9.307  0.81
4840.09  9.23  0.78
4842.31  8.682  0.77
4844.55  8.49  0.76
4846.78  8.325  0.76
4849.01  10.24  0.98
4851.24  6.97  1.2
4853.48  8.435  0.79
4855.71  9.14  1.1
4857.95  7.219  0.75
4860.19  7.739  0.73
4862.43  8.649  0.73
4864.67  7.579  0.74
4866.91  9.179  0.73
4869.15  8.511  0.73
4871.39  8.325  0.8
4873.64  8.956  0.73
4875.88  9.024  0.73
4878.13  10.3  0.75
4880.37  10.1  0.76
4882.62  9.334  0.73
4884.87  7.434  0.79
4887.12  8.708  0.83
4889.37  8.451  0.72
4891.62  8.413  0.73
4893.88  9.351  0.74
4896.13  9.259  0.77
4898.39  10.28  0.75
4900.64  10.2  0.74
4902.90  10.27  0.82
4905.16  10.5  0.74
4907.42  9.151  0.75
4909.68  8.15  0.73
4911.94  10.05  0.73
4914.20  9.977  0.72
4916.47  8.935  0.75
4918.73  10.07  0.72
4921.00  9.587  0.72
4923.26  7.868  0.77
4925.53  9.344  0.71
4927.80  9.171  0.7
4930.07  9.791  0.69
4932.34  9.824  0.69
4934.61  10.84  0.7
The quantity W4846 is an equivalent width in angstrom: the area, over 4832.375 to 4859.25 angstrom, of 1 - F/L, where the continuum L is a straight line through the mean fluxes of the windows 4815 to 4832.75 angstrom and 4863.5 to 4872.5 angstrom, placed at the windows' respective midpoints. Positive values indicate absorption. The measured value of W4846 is 1.0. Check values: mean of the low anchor 9.55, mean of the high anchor 8.4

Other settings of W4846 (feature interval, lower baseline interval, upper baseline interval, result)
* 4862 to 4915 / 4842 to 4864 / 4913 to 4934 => -1.62 angstrom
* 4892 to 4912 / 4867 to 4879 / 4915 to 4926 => -1.13 angstrom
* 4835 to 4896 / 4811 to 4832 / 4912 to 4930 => 5.43 angstrom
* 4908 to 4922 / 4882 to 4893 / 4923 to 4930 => -0.90 angstrom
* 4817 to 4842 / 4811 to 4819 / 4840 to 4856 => 0.59 angstrom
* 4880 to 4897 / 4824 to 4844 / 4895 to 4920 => 1.30 angstrom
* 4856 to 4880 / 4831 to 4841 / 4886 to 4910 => 1.62 angstrom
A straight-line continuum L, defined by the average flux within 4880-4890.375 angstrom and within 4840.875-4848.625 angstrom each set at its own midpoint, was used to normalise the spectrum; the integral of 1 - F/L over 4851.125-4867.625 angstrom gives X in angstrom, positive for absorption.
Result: 1.0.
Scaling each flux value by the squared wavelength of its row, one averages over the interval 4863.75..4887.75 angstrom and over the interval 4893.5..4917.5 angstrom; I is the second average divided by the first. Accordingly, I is 1.10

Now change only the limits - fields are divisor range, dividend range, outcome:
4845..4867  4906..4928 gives 1.14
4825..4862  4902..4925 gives 1.12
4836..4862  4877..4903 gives 1.11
